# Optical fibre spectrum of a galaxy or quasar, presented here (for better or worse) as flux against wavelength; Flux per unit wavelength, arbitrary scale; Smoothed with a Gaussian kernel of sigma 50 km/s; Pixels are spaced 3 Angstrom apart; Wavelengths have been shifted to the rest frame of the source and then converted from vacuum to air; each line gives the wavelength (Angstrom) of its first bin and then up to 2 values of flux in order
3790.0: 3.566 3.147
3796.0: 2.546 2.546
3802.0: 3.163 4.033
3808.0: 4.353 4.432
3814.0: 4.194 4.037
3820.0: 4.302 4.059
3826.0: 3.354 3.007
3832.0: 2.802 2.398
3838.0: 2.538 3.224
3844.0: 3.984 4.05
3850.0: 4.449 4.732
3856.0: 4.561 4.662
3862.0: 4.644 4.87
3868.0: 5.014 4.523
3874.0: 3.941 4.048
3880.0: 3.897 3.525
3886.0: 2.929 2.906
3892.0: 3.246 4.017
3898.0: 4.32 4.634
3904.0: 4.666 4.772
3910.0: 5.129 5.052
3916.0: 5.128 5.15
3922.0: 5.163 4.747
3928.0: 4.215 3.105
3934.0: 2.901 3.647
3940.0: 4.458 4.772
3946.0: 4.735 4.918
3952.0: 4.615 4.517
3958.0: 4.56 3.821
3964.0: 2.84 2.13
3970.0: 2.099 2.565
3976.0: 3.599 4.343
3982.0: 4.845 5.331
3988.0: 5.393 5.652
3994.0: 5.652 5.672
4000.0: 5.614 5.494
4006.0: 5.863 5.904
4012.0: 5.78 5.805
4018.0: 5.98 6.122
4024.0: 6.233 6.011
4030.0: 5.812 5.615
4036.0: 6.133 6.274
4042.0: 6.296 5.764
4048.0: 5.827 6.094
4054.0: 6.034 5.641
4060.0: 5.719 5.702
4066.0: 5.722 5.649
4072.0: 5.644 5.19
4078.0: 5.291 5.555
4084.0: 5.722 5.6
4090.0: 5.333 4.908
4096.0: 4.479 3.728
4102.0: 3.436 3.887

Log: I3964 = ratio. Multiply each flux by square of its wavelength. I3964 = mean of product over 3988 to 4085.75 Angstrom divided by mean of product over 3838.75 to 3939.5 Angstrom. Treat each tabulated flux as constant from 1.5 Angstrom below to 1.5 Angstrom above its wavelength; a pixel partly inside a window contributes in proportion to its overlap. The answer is 1.5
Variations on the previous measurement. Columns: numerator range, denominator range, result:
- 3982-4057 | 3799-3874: 1.62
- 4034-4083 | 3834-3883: 1.56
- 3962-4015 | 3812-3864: 1.31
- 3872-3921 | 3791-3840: 1.29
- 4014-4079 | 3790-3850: 1.87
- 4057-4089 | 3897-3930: 1.26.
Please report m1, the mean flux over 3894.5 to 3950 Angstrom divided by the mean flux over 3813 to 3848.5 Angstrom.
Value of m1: 1.29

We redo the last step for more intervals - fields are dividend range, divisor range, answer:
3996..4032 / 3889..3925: 1.28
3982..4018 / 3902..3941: 1.26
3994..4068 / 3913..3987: 1.43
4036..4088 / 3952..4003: 1.33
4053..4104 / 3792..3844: 1.52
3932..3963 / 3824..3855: 1.22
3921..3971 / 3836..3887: 0.97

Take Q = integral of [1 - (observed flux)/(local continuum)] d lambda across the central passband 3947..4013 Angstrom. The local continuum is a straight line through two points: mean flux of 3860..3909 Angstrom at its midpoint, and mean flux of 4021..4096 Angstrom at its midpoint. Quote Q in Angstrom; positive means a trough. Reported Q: 5.7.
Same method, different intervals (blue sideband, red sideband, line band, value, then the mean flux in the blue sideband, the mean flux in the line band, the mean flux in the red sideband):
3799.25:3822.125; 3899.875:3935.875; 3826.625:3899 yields 7.2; 3.99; 3.84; 4.54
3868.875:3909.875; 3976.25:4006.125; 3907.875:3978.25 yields 8.2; 4.01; 4.09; 5.29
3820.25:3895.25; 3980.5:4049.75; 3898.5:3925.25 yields -2.5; 3.82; 4.92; 5.79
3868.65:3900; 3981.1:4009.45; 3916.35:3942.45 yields 1.4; 3.78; 4.24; 5.54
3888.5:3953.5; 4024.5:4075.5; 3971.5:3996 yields 2.0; 4.4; 4.69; 5.85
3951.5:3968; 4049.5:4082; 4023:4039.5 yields -3.1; 3.74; 5.99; 5.66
